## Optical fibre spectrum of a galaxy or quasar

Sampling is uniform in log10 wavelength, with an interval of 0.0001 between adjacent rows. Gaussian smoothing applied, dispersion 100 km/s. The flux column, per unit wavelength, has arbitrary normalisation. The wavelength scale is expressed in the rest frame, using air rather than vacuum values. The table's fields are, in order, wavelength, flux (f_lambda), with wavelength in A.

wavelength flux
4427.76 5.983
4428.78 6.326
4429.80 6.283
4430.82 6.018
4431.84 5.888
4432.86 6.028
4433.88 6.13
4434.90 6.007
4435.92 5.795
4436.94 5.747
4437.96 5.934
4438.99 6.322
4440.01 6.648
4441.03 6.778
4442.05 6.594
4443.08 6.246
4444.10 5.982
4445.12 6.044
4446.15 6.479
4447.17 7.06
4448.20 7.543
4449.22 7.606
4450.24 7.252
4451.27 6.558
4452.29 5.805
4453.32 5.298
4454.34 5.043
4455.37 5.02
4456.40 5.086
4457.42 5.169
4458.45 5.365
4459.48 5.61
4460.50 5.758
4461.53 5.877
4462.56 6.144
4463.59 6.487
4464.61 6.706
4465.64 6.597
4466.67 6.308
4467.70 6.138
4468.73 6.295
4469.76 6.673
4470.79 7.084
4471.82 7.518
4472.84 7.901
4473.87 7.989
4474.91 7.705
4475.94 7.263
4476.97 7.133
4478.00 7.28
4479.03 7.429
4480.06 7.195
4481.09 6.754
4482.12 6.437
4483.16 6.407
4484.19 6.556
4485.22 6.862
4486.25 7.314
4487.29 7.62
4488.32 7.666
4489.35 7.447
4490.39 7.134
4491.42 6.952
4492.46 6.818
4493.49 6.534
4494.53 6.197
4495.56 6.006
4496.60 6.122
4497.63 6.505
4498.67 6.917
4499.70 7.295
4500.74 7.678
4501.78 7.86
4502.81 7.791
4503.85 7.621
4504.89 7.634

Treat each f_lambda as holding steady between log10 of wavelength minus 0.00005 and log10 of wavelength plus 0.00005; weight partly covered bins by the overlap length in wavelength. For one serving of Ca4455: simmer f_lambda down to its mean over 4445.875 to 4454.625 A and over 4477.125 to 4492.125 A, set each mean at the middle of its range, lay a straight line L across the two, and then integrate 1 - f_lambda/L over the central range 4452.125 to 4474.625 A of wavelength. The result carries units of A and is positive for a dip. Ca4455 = 1.89 A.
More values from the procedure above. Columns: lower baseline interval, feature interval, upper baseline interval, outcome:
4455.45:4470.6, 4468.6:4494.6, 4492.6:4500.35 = -3.33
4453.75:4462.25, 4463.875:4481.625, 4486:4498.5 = -3.05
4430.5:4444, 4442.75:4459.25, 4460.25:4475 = 0.84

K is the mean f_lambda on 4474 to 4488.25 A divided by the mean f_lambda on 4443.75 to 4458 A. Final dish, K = 1.2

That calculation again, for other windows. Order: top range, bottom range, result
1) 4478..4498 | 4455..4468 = 1.17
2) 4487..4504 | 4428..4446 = 1.14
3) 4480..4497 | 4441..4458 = 1.10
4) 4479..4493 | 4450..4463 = 1.24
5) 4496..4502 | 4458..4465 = 1.17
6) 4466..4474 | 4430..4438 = 1.16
